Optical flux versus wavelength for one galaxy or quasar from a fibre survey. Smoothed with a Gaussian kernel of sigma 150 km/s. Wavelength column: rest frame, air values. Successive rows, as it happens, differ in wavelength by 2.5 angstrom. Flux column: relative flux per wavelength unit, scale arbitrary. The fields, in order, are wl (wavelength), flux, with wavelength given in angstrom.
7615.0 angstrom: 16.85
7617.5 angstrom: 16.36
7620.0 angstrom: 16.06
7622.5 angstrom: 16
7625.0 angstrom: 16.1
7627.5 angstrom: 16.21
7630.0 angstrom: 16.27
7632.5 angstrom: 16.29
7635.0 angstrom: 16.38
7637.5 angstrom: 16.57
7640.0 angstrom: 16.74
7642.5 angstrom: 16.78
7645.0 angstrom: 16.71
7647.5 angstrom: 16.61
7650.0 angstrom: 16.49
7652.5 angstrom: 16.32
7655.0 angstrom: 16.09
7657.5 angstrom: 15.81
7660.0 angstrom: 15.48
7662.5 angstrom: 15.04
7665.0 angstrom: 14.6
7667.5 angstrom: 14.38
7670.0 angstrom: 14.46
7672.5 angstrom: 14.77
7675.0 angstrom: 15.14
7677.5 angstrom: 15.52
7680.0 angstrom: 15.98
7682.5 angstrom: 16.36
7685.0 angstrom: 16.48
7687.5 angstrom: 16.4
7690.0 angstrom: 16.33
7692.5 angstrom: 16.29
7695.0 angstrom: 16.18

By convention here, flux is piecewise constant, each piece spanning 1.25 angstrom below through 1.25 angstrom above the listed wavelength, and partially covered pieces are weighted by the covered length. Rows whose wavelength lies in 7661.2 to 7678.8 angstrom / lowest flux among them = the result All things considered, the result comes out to 14.38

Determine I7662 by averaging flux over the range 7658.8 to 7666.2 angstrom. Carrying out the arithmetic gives 15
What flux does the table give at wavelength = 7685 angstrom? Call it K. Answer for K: 16.48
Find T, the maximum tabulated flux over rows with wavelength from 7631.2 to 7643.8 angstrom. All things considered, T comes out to 16.78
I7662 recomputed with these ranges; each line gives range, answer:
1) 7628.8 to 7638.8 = 16.4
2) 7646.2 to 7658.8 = 16.3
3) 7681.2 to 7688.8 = 16.4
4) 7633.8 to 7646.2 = 16.6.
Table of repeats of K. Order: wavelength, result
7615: 16.85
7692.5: 16.29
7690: 16.33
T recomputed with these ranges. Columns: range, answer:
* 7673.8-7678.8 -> 15.52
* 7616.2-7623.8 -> 16.36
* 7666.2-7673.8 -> 14.77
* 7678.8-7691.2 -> 16.48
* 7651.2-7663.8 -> 16.32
